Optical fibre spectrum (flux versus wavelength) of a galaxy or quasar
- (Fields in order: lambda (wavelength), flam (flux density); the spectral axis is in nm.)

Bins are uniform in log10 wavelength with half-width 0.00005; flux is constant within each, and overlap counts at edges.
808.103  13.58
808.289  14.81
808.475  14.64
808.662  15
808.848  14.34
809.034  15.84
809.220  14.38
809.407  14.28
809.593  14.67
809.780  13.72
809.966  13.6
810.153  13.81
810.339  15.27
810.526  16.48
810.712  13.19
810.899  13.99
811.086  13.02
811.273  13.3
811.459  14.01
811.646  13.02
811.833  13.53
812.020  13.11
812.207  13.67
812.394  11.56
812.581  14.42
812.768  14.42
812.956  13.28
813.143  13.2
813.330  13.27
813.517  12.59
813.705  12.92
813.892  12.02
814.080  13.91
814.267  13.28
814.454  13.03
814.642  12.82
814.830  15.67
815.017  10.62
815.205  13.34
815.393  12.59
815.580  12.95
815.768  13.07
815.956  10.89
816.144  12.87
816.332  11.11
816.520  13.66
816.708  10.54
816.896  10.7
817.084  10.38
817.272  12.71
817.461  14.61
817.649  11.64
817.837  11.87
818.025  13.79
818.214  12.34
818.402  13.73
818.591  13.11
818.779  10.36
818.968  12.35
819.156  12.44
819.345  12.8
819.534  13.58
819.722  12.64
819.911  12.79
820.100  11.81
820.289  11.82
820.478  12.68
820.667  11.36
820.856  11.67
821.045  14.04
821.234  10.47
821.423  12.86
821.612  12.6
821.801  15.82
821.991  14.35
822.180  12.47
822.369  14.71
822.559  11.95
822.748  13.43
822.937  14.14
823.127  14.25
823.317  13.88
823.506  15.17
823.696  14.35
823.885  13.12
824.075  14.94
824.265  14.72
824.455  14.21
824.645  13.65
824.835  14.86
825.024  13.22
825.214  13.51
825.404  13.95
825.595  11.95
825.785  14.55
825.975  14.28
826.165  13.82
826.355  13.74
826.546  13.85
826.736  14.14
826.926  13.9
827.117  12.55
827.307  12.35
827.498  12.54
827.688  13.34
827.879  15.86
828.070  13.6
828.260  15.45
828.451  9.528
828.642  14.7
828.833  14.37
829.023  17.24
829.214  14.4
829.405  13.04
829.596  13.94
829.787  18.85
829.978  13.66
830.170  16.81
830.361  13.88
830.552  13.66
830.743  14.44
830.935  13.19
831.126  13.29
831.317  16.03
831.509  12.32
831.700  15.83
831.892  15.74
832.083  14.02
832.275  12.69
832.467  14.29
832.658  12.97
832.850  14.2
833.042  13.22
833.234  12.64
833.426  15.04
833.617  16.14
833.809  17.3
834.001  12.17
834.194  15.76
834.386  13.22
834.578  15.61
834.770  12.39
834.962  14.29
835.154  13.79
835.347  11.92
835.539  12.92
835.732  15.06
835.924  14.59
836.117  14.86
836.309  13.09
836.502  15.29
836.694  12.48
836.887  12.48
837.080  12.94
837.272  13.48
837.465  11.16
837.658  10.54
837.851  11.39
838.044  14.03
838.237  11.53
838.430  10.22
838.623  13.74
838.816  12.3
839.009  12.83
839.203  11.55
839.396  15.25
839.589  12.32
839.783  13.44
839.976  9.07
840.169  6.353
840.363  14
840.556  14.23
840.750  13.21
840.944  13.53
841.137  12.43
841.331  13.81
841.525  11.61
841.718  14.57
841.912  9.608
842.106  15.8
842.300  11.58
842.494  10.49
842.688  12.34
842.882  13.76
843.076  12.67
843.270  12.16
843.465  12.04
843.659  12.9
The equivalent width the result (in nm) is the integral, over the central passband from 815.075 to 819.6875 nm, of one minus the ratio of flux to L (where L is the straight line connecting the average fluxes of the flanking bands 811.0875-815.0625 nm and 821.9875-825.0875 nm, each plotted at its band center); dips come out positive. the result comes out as 0.40 nm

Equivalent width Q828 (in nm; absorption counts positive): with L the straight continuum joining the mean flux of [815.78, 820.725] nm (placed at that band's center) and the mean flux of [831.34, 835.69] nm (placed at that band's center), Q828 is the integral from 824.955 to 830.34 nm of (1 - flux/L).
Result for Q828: -0.27 nm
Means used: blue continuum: 12.3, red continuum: 14.1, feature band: 14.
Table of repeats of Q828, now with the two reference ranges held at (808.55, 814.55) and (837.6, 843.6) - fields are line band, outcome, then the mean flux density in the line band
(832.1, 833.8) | -0.182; 14.1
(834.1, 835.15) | -0.131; 14.2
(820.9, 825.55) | -0.193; 13.7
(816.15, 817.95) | 0.201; 12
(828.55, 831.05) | -0.369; 14.8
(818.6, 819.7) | 0.082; 12.4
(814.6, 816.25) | 0.100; 12.7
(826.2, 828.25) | -0.107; 13.7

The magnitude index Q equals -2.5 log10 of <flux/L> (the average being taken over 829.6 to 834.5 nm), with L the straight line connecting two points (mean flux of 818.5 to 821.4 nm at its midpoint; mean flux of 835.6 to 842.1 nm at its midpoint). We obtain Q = -0.15 mag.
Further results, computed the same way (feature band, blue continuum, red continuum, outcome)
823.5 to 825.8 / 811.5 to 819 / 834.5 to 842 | -0.10 mag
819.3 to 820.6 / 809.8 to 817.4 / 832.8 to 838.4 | 0.05 mag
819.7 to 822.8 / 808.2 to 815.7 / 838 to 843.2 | 0.04 mag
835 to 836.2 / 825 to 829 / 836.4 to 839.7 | -0.09 mag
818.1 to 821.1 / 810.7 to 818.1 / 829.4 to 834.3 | 0.07 mag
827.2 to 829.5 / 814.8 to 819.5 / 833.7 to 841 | -0.09 mag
